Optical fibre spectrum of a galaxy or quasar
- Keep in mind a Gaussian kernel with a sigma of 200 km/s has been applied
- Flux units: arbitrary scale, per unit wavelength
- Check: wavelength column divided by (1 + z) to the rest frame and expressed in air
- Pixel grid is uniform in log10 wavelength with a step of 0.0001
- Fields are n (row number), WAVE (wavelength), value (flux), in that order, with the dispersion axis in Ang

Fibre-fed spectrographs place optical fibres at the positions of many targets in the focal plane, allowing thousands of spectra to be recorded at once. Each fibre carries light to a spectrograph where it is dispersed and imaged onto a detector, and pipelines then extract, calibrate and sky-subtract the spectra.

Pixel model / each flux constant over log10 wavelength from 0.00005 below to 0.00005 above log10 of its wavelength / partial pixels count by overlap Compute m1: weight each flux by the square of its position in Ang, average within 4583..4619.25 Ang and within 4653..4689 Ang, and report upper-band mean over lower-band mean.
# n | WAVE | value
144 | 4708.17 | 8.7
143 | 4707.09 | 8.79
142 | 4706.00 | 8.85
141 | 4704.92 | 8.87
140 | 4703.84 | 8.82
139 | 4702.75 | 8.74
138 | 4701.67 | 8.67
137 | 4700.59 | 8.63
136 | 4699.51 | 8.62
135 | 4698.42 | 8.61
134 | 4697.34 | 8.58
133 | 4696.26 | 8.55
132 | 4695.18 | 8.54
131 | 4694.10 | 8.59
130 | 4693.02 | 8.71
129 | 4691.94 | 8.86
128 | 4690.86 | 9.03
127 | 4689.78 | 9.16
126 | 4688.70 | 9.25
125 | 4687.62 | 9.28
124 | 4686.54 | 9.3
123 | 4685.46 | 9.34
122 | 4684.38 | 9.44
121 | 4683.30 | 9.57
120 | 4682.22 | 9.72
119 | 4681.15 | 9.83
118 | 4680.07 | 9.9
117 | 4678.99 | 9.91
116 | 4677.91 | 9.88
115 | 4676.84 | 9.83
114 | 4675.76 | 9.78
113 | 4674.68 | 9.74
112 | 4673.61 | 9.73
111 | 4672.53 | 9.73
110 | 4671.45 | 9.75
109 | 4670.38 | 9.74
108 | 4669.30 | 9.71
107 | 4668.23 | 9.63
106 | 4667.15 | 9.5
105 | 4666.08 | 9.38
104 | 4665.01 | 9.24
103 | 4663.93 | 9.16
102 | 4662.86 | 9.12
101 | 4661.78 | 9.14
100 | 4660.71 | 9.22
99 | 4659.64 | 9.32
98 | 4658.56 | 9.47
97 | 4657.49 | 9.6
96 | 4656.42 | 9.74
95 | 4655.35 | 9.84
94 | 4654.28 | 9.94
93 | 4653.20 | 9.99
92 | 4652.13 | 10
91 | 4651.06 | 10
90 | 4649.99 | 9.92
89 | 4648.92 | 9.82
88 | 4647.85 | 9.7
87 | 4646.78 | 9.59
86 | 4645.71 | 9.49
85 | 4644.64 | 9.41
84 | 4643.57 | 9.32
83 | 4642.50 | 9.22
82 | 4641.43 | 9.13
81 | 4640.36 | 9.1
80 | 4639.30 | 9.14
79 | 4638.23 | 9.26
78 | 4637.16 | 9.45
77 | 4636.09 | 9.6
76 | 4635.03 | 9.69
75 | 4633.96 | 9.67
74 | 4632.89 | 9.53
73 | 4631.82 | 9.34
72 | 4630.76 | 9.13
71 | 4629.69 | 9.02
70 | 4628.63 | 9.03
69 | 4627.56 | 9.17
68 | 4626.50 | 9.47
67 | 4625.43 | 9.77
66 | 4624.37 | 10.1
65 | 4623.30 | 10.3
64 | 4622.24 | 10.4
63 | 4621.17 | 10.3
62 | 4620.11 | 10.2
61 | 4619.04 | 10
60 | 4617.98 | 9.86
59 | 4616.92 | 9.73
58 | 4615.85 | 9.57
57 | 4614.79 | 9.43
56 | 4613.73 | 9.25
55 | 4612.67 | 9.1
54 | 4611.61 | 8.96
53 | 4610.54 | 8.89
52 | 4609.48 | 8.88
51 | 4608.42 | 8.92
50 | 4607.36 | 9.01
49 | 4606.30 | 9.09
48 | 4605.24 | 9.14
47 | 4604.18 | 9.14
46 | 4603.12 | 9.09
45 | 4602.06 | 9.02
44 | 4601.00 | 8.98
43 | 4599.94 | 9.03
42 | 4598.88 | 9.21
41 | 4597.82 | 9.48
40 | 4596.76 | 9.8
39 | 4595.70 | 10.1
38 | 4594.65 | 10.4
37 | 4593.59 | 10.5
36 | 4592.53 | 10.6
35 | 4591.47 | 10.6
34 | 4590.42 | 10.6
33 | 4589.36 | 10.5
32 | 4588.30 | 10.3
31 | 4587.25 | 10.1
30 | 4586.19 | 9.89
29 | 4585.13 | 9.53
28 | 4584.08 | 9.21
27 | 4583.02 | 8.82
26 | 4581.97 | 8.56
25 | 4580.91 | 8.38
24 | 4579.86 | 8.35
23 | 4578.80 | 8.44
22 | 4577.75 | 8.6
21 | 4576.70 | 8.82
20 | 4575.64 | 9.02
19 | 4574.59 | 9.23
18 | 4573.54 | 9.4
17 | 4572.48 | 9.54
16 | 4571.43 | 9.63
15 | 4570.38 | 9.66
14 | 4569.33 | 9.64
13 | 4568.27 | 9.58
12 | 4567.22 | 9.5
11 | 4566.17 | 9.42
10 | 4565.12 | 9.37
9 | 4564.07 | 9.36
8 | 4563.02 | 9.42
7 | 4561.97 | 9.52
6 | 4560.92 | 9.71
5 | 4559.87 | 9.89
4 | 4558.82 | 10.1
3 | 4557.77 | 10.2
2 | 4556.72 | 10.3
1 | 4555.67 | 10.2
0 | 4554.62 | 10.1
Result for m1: 1.0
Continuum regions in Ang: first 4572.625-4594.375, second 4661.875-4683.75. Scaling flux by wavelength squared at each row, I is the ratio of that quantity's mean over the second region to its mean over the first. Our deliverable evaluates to 1.06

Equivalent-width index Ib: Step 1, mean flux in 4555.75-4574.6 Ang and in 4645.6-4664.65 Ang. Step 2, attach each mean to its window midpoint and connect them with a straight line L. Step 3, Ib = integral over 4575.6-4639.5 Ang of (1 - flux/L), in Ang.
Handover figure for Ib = 1.1 Ang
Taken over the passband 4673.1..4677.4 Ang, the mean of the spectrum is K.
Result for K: 9.79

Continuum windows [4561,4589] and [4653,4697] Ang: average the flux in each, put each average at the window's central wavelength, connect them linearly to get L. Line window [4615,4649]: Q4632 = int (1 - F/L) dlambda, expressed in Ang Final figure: -0.7 Ang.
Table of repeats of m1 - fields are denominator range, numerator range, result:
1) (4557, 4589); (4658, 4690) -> 1.06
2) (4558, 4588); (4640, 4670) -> 1.06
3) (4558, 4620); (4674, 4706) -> 1.01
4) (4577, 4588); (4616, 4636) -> 1.10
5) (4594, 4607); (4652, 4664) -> 1.04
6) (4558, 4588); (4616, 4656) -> 1.06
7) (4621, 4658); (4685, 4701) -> 0.95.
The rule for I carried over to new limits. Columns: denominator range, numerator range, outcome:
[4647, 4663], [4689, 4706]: 0.92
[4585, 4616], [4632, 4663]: 1.02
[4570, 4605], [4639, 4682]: 1.05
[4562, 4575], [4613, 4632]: 1.04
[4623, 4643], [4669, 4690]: 1.04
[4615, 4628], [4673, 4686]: 1.01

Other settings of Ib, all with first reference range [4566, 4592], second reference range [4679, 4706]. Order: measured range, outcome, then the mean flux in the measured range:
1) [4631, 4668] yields -1.3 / 9.5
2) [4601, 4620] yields 0.1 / 9.25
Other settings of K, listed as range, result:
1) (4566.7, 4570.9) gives 9.59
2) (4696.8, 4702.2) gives 8.62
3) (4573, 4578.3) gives 9.01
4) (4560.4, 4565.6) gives 9.48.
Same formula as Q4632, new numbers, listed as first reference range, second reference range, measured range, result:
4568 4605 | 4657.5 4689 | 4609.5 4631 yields -0.2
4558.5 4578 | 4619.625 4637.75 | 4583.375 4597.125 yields -0.9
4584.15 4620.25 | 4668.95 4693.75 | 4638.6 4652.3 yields 0.1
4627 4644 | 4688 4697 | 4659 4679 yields -1.1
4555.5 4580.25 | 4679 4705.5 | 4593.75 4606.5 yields -0.1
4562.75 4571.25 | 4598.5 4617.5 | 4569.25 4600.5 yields -0.6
